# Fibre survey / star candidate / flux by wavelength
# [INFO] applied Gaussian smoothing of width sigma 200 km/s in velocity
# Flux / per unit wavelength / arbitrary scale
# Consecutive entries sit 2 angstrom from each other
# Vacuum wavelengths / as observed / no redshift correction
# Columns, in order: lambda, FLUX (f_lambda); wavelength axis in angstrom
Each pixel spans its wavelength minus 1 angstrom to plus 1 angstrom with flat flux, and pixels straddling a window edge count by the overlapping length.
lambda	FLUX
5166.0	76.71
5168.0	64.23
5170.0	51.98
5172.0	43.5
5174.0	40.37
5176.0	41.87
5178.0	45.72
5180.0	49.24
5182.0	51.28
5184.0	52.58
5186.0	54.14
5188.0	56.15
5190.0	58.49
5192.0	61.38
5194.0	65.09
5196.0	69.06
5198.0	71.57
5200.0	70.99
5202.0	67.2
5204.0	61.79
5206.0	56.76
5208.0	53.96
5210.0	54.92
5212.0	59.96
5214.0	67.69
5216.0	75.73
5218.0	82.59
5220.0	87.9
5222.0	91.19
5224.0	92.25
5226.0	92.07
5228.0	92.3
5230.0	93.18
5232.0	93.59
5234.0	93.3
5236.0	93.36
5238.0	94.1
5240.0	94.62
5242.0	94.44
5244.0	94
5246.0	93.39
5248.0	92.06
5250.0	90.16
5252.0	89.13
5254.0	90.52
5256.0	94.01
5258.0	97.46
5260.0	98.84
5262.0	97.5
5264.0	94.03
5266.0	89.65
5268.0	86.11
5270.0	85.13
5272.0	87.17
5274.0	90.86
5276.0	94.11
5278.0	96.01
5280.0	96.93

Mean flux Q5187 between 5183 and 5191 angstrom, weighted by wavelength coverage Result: 55.3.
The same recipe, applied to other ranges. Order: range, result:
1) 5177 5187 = 50.6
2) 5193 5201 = 69.2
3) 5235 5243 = 94.1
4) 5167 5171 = 58.1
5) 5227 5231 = 92.7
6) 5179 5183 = 50.3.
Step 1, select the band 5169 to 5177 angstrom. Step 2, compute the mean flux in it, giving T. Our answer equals 44.4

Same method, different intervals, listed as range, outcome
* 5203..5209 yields 57.5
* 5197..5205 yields 67.9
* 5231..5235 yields 93.4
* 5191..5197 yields 65.2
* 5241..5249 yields 93.5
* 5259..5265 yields 96.8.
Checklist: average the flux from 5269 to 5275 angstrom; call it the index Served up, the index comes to 87.7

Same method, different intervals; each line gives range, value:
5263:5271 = 88.7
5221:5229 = 92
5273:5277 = 92.5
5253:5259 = 94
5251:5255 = 89.8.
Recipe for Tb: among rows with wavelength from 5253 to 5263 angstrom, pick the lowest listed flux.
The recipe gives 90.52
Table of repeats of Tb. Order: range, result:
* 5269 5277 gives 85.13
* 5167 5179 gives 40.37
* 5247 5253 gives 89.13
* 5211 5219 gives 59.96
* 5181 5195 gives 51.28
